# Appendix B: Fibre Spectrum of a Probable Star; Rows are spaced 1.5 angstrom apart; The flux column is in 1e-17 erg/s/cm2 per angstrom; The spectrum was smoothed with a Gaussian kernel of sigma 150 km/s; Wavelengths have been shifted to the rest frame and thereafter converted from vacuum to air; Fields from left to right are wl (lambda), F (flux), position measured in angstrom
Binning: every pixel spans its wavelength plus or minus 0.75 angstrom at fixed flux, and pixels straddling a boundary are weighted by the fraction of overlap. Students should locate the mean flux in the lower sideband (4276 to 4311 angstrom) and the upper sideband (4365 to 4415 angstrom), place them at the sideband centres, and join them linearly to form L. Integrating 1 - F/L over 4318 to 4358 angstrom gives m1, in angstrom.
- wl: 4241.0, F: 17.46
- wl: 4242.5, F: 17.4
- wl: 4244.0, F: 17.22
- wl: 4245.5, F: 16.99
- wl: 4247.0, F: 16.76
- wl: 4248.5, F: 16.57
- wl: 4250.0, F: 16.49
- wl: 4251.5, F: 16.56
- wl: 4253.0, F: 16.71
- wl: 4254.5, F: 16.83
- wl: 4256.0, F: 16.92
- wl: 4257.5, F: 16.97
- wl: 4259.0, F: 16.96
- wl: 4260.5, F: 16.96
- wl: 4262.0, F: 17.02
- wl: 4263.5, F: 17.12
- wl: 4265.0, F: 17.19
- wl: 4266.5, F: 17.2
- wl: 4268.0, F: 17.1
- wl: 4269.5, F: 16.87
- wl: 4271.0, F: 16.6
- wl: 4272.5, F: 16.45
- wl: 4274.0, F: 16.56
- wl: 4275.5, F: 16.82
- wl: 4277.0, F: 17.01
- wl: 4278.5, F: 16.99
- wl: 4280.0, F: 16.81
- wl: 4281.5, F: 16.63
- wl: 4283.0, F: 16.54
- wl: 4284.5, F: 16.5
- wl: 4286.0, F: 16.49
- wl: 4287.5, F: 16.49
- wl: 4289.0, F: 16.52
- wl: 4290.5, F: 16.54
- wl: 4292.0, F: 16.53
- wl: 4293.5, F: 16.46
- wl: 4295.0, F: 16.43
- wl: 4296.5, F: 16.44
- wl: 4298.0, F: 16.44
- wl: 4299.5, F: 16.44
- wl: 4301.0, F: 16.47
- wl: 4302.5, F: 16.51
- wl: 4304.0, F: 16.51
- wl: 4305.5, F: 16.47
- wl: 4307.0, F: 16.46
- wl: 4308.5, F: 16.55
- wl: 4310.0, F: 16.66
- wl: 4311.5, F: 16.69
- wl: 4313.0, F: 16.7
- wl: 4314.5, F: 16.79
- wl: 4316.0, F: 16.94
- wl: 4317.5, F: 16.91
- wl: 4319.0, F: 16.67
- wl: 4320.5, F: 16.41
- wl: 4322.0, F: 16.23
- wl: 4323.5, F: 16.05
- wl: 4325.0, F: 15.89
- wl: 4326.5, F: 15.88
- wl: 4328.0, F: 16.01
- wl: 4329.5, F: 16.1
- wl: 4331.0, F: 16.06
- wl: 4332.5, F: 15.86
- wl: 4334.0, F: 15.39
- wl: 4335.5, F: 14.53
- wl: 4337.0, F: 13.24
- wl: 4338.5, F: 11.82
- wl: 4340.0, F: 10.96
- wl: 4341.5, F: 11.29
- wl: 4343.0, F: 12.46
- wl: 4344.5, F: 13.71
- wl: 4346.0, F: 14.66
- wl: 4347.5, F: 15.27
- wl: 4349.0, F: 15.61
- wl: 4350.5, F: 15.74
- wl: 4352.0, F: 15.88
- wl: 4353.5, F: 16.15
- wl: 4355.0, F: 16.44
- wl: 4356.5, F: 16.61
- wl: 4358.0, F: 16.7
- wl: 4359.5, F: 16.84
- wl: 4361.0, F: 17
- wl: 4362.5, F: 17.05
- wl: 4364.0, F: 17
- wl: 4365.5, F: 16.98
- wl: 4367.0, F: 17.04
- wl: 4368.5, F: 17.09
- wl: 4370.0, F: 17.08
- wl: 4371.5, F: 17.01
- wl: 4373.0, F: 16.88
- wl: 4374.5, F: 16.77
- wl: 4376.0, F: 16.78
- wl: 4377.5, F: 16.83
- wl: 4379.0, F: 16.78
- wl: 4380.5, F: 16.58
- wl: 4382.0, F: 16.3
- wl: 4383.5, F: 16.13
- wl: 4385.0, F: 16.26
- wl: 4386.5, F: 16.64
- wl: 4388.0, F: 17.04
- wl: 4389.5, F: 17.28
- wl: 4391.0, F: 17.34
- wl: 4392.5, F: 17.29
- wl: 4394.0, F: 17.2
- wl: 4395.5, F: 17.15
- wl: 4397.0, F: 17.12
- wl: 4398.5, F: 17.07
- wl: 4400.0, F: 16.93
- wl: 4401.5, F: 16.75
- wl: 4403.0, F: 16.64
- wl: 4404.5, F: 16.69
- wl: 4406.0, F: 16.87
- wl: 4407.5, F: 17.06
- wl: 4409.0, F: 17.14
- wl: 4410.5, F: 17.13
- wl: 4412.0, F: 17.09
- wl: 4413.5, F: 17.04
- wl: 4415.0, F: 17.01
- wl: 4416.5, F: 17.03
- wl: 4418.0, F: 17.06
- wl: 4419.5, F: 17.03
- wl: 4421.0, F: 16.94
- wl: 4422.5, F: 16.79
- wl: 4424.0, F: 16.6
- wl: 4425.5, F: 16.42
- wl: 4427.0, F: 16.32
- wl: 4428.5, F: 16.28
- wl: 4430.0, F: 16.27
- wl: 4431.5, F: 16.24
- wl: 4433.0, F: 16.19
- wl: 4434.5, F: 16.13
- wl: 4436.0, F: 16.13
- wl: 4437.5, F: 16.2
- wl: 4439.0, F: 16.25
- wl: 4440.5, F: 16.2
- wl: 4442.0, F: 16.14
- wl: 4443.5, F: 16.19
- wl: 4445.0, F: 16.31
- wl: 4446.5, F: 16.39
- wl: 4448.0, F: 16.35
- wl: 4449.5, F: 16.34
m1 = 3.9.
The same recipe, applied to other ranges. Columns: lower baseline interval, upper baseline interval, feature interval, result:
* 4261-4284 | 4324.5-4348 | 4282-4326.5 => -2.7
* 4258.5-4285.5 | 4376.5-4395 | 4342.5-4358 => 1.3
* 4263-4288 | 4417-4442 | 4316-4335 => 0.6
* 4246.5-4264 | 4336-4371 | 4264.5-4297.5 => -0.5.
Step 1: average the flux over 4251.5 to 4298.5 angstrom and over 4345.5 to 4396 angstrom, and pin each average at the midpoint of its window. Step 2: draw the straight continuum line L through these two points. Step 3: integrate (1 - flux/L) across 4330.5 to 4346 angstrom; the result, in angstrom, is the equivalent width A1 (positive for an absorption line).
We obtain 2.9 angstrom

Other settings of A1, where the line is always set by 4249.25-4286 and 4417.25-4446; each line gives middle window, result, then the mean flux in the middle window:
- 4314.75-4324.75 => 0.10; 16.5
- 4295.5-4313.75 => 0.22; 16.5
